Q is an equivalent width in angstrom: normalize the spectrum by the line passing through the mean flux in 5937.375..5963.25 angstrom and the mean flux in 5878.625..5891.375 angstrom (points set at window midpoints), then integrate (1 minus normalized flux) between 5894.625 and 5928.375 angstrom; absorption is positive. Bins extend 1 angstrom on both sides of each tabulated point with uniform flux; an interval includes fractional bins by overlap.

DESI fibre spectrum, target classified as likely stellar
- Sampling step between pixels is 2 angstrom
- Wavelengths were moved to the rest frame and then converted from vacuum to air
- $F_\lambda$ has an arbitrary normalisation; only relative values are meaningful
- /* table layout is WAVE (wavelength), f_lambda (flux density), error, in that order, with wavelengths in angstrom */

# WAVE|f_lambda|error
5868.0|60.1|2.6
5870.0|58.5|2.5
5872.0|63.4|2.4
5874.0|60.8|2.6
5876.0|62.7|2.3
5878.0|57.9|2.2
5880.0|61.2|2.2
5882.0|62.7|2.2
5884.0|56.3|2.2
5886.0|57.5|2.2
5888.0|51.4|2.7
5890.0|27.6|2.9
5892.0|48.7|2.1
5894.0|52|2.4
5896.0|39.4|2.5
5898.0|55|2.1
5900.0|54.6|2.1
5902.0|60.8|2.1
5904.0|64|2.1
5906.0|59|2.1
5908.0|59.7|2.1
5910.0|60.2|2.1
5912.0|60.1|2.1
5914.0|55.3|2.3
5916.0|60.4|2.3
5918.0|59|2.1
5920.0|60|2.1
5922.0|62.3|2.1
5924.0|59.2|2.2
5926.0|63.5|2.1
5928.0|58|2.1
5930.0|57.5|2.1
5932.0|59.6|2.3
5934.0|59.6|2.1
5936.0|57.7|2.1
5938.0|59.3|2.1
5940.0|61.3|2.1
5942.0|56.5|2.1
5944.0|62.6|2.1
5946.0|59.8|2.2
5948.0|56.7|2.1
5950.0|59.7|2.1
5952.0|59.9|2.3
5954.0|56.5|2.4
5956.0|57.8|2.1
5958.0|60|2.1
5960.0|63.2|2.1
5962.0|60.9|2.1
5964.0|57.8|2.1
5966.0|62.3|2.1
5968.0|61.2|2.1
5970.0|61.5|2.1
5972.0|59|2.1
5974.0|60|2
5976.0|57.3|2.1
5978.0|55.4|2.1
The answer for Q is -1.59 angstrom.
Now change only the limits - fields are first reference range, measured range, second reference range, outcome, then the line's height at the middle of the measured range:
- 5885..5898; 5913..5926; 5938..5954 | -1.58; 53.2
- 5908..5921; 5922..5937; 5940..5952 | -0.06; 59.3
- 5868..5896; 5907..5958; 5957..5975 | -0.80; 58.4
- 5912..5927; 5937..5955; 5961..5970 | 0.36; 60.4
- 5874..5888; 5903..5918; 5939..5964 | -0.11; 59.3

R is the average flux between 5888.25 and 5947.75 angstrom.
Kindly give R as 56.9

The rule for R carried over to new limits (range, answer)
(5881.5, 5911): 53.8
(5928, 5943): 58.7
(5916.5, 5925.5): 60.3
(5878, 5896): 51.8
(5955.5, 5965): 60.1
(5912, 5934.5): 59.5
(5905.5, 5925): 59.5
